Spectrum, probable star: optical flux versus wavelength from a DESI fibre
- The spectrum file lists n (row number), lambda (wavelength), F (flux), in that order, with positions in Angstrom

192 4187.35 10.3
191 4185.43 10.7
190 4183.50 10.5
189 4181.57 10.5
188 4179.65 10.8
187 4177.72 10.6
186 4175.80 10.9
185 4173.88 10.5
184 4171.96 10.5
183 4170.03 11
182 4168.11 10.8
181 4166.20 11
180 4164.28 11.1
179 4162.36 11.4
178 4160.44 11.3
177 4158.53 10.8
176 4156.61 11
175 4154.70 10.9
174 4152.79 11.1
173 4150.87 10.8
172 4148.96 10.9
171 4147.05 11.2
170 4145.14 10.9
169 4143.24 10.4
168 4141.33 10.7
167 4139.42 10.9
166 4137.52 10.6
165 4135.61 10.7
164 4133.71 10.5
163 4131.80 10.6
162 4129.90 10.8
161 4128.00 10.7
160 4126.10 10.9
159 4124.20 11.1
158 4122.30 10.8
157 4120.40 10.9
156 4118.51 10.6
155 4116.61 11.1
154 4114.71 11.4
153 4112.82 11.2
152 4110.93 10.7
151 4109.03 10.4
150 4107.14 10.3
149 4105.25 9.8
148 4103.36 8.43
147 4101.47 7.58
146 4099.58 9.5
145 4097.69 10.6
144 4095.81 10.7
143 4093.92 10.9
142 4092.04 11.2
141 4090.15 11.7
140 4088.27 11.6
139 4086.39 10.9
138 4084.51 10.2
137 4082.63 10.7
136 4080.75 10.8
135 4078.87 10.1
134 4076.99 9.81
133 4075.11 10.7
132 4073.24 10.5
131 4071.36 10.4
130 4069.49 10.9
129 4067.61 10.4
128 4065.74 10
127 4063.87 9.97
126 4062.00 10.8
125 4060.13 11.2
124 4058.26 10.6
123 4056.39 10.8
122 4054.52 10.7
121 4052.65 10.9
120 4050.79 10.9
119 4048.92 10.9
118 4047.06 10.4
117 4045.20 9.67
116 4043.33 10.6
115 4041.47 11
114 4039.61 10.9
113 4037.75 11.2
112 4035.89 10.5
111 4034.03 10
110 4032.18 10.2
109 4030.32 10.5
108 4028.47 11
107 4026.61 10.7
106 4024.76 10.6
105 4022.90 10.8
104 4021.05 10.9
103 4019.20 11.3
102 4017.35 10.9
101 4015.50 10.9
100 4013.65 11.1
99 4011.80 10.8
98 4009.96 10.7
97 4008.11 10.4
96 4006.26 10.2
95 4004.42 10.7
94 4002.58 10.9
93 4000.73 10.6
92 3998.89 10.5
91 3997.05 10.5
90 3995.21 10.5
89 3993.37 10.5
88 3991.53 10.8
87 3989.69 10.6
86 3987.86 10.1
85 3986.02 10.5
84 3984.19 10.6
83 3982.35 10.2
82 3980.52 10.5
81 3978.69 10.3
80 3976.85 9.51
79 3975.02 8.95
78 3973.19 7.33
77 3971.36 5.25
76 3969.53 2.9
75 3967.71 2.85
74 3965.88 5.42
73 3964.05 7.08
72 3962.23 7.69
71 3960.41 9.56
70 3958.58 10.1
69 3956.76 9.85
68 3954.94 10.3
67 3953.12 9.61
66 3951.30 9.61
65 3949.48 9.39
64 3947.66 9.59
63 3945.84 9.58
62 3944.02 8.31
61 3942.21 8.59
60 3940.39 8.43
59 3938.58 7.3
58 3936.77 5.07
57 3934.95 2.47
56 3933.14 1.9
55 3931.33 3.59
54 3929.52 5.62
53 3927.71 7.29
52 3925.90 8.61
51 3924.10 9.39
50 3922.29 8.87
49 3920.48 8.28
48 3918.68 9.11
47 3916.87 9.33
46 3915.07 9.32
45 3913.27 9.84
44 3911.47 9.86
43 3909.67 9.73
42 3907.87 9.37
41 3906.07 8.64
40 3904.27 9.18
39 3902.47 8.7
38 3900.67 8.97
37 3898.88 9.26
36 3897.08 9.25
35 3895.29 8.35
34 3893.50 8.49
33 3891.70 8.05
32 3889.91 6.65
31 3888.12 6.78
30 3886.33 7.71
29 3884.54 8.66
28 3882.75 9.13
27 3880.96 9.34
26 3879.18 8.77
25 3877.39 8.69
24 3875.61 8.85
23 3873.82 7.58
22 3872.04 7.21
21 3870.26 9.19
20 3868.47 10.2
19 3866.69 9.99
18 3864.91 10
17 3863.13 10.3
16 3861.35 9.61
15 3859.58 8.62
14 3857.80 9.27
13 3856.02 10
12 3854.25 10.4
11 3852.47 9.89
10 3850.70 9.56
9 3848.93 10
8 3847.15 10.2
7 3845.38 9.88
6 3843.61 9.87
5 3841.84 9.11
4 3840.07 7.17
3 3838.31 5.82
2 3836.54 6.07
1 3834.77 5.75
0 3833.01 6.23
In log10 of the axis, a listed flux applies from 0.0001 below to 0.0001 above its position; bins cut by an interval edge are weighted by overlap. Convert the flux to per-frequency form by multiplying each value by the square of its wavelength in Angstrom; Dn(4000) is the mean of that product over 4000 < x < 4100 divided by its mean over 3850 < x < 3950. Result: 1.36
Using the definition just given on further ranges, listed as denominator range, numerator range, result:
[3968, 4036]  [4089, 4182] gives 1.14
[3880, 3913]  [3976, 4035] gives 1.28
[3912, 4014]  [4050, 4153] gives 1.30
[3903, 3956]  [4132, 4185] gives 1.49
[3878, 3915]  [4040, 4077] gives 1.31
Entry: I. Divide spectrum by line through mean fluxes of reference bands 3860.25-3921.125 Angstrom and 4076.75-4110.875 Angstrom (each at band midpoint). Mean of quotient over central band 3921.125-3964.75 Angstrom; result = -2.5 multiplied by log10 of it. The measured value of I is 0.18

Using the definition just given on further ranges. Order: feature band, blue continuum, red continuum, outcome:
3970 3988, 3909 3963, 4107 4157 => -0.041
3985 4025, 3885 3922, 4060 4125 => -0.105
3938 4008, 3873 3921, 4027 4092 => 0.062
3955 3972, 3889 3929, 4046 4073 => 0.334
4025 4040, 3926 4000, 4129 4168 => -0.152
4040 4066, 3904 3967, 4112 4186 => -0.107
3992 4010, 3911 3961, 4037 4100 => -0.127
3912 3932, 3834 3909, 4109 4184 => 0.119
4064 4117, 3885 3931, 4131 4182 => -0.023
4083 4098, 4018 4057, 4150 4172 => -0.017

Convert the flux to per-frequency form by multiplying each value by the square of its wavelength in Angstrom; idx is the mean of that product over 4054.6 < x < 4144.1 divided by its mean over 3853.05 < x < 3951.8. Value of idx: 1.4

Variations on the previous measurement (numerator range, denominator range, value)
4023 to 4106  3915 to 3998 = 1.33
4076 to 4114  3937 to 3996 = 1.26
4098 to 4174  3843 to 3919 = 1.33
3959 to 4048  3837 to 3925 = 1.16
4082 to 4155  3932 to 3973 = 1.58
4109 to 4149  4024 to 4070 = 1.06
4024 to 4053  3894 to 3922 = 1.24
